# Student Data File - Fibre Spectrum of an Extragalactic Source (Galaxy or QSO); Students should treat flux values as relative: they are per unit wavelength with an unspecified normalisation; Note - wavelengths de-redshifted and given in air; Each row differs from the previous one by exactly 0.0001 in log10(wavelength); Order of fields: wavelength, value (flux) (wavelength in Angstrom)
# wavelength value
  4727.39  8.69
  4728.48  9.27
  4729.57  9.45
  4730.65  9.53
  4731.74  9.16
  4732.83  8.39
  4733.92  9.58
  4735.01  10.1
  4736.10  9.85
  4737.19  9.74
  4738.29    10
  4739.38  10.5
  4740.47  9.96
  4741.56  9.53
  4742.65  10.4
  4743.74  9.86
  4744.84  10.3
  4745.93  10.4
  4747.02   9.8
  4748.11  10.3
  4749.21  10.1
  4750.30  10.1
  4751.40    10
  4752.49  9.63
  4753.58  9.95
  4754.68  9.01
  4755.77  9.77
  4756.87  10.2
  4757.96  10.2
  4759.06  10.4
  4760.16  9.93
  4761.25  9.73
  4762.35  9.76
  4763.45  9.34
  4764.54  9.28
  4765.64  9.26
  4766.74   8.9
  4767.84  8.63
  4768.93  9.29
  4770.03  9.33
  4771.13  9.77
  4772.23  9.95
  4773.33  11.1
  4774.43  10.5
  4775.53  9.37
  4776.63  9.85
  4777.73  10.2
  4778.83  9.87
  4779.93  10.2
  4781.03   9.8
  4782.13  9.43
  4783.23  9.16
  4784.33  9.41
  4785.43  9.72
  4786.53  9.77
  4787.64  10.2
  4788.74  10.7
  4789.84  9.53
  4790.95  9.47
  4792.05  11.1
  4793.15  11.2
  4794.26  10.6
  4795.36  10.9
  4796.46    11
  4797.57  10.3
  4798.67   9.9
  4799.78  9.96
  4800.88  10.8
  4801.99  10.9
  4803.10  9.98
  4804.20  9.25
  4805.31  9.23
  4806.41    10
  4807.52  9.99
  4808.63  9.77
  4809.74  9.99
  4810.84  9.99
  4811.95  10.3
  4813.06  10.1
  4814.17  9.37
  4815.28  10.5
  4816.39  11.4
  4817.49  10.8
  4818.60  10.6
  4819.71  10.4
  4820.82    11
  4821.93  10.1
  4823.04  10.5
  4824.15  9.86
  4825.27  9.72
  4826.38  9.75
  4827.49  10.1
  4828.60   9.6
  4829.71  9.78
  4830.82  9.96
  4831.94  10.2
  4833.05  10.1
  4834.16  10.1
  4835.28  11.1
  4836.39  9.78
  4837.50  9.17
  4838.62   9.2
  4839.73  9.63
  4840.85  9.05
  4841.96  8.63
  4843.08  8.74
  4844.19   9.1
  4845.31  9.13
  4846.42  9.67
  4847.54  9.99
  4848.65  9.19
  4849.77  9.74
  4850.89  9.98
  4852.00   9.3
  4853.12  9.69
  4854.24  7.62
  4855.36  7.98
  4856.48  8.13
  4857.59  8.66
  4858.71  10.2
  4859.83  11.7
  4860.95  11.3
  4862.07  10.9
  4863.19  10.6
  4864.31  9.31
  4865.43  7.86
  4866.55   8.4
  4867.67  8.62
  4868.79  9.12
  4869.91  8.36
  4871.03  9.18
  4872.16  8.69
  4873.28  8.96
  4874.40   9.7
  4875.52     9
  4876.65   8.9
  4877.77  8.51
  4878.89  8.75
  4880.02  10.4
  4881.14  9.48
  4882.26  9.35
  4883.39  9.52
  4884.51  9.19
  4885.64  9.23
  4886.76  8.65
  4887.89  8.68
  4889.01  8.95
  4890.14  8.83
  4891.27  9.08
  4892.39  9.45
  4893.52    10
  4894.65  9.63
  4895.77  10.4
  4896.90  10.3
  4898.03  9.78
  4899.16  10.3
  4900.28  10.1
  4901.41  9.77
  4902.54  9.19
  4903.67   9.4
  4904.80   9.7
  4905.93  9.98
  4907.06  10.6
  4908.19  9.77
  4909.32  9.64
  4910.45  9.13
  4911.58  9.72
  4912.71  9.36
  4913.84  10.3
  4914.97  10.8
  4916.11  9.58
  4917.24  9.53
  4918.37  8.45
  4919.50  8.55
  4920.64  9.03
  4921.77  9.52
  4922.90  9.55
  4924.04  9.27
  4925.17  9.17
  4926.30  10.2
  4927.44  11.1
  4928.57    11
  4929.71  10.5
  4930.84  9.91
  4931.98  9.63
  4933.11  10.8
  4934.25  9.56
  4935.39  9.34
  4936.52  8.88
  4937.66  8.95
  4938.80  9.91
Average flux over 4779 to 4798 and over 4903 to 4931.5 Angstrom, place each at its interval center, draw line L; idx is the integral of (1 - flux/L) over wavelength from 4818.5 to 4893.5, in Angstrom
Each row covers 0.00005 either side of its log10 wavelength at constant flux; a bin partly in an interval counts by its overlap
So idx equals 3.6 Angstrom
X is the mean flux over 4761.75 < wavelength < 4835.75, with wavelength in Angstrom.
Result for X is 10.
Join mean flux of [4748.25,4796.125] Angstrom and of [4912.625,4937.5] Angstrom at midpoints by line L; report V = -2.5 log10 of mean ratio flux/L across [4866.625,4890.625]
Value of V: 0.085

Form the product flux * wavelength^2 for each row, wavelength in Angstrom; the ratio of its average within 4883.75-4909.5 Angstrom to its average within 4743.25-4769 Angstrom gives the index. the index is 1.0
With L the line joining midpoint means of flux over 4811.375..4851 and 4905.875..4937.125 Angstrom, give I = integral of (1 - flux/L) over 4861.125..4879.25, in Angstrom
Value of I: 1.3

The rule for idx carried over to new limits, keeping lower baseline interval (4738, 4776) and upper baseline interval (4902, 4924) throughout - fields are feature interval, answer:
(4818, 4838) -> -0.8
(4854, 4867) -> 0.3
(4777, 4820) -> -1.7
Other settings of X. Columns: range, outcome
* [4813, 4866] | 9.77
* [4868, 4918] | 9.47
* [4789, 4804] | 10.4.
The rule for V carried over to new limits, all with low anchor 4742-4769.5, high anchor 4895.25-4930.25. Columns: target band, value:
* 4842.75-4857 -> 0.08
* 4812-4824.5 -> -0.07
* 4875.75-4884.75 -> 0.06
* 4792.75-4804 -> -0.08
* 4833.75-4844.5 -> 0.04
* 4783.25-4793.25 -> -0.03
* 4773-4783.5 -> -0.02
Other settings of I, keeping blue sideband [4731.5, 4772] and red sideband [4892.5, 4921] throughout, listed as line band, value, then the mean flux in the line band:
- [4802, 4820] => -0.7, 10.1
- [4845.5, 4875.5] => 1.2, 9.33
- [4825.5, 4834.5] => -0.2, 9.94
